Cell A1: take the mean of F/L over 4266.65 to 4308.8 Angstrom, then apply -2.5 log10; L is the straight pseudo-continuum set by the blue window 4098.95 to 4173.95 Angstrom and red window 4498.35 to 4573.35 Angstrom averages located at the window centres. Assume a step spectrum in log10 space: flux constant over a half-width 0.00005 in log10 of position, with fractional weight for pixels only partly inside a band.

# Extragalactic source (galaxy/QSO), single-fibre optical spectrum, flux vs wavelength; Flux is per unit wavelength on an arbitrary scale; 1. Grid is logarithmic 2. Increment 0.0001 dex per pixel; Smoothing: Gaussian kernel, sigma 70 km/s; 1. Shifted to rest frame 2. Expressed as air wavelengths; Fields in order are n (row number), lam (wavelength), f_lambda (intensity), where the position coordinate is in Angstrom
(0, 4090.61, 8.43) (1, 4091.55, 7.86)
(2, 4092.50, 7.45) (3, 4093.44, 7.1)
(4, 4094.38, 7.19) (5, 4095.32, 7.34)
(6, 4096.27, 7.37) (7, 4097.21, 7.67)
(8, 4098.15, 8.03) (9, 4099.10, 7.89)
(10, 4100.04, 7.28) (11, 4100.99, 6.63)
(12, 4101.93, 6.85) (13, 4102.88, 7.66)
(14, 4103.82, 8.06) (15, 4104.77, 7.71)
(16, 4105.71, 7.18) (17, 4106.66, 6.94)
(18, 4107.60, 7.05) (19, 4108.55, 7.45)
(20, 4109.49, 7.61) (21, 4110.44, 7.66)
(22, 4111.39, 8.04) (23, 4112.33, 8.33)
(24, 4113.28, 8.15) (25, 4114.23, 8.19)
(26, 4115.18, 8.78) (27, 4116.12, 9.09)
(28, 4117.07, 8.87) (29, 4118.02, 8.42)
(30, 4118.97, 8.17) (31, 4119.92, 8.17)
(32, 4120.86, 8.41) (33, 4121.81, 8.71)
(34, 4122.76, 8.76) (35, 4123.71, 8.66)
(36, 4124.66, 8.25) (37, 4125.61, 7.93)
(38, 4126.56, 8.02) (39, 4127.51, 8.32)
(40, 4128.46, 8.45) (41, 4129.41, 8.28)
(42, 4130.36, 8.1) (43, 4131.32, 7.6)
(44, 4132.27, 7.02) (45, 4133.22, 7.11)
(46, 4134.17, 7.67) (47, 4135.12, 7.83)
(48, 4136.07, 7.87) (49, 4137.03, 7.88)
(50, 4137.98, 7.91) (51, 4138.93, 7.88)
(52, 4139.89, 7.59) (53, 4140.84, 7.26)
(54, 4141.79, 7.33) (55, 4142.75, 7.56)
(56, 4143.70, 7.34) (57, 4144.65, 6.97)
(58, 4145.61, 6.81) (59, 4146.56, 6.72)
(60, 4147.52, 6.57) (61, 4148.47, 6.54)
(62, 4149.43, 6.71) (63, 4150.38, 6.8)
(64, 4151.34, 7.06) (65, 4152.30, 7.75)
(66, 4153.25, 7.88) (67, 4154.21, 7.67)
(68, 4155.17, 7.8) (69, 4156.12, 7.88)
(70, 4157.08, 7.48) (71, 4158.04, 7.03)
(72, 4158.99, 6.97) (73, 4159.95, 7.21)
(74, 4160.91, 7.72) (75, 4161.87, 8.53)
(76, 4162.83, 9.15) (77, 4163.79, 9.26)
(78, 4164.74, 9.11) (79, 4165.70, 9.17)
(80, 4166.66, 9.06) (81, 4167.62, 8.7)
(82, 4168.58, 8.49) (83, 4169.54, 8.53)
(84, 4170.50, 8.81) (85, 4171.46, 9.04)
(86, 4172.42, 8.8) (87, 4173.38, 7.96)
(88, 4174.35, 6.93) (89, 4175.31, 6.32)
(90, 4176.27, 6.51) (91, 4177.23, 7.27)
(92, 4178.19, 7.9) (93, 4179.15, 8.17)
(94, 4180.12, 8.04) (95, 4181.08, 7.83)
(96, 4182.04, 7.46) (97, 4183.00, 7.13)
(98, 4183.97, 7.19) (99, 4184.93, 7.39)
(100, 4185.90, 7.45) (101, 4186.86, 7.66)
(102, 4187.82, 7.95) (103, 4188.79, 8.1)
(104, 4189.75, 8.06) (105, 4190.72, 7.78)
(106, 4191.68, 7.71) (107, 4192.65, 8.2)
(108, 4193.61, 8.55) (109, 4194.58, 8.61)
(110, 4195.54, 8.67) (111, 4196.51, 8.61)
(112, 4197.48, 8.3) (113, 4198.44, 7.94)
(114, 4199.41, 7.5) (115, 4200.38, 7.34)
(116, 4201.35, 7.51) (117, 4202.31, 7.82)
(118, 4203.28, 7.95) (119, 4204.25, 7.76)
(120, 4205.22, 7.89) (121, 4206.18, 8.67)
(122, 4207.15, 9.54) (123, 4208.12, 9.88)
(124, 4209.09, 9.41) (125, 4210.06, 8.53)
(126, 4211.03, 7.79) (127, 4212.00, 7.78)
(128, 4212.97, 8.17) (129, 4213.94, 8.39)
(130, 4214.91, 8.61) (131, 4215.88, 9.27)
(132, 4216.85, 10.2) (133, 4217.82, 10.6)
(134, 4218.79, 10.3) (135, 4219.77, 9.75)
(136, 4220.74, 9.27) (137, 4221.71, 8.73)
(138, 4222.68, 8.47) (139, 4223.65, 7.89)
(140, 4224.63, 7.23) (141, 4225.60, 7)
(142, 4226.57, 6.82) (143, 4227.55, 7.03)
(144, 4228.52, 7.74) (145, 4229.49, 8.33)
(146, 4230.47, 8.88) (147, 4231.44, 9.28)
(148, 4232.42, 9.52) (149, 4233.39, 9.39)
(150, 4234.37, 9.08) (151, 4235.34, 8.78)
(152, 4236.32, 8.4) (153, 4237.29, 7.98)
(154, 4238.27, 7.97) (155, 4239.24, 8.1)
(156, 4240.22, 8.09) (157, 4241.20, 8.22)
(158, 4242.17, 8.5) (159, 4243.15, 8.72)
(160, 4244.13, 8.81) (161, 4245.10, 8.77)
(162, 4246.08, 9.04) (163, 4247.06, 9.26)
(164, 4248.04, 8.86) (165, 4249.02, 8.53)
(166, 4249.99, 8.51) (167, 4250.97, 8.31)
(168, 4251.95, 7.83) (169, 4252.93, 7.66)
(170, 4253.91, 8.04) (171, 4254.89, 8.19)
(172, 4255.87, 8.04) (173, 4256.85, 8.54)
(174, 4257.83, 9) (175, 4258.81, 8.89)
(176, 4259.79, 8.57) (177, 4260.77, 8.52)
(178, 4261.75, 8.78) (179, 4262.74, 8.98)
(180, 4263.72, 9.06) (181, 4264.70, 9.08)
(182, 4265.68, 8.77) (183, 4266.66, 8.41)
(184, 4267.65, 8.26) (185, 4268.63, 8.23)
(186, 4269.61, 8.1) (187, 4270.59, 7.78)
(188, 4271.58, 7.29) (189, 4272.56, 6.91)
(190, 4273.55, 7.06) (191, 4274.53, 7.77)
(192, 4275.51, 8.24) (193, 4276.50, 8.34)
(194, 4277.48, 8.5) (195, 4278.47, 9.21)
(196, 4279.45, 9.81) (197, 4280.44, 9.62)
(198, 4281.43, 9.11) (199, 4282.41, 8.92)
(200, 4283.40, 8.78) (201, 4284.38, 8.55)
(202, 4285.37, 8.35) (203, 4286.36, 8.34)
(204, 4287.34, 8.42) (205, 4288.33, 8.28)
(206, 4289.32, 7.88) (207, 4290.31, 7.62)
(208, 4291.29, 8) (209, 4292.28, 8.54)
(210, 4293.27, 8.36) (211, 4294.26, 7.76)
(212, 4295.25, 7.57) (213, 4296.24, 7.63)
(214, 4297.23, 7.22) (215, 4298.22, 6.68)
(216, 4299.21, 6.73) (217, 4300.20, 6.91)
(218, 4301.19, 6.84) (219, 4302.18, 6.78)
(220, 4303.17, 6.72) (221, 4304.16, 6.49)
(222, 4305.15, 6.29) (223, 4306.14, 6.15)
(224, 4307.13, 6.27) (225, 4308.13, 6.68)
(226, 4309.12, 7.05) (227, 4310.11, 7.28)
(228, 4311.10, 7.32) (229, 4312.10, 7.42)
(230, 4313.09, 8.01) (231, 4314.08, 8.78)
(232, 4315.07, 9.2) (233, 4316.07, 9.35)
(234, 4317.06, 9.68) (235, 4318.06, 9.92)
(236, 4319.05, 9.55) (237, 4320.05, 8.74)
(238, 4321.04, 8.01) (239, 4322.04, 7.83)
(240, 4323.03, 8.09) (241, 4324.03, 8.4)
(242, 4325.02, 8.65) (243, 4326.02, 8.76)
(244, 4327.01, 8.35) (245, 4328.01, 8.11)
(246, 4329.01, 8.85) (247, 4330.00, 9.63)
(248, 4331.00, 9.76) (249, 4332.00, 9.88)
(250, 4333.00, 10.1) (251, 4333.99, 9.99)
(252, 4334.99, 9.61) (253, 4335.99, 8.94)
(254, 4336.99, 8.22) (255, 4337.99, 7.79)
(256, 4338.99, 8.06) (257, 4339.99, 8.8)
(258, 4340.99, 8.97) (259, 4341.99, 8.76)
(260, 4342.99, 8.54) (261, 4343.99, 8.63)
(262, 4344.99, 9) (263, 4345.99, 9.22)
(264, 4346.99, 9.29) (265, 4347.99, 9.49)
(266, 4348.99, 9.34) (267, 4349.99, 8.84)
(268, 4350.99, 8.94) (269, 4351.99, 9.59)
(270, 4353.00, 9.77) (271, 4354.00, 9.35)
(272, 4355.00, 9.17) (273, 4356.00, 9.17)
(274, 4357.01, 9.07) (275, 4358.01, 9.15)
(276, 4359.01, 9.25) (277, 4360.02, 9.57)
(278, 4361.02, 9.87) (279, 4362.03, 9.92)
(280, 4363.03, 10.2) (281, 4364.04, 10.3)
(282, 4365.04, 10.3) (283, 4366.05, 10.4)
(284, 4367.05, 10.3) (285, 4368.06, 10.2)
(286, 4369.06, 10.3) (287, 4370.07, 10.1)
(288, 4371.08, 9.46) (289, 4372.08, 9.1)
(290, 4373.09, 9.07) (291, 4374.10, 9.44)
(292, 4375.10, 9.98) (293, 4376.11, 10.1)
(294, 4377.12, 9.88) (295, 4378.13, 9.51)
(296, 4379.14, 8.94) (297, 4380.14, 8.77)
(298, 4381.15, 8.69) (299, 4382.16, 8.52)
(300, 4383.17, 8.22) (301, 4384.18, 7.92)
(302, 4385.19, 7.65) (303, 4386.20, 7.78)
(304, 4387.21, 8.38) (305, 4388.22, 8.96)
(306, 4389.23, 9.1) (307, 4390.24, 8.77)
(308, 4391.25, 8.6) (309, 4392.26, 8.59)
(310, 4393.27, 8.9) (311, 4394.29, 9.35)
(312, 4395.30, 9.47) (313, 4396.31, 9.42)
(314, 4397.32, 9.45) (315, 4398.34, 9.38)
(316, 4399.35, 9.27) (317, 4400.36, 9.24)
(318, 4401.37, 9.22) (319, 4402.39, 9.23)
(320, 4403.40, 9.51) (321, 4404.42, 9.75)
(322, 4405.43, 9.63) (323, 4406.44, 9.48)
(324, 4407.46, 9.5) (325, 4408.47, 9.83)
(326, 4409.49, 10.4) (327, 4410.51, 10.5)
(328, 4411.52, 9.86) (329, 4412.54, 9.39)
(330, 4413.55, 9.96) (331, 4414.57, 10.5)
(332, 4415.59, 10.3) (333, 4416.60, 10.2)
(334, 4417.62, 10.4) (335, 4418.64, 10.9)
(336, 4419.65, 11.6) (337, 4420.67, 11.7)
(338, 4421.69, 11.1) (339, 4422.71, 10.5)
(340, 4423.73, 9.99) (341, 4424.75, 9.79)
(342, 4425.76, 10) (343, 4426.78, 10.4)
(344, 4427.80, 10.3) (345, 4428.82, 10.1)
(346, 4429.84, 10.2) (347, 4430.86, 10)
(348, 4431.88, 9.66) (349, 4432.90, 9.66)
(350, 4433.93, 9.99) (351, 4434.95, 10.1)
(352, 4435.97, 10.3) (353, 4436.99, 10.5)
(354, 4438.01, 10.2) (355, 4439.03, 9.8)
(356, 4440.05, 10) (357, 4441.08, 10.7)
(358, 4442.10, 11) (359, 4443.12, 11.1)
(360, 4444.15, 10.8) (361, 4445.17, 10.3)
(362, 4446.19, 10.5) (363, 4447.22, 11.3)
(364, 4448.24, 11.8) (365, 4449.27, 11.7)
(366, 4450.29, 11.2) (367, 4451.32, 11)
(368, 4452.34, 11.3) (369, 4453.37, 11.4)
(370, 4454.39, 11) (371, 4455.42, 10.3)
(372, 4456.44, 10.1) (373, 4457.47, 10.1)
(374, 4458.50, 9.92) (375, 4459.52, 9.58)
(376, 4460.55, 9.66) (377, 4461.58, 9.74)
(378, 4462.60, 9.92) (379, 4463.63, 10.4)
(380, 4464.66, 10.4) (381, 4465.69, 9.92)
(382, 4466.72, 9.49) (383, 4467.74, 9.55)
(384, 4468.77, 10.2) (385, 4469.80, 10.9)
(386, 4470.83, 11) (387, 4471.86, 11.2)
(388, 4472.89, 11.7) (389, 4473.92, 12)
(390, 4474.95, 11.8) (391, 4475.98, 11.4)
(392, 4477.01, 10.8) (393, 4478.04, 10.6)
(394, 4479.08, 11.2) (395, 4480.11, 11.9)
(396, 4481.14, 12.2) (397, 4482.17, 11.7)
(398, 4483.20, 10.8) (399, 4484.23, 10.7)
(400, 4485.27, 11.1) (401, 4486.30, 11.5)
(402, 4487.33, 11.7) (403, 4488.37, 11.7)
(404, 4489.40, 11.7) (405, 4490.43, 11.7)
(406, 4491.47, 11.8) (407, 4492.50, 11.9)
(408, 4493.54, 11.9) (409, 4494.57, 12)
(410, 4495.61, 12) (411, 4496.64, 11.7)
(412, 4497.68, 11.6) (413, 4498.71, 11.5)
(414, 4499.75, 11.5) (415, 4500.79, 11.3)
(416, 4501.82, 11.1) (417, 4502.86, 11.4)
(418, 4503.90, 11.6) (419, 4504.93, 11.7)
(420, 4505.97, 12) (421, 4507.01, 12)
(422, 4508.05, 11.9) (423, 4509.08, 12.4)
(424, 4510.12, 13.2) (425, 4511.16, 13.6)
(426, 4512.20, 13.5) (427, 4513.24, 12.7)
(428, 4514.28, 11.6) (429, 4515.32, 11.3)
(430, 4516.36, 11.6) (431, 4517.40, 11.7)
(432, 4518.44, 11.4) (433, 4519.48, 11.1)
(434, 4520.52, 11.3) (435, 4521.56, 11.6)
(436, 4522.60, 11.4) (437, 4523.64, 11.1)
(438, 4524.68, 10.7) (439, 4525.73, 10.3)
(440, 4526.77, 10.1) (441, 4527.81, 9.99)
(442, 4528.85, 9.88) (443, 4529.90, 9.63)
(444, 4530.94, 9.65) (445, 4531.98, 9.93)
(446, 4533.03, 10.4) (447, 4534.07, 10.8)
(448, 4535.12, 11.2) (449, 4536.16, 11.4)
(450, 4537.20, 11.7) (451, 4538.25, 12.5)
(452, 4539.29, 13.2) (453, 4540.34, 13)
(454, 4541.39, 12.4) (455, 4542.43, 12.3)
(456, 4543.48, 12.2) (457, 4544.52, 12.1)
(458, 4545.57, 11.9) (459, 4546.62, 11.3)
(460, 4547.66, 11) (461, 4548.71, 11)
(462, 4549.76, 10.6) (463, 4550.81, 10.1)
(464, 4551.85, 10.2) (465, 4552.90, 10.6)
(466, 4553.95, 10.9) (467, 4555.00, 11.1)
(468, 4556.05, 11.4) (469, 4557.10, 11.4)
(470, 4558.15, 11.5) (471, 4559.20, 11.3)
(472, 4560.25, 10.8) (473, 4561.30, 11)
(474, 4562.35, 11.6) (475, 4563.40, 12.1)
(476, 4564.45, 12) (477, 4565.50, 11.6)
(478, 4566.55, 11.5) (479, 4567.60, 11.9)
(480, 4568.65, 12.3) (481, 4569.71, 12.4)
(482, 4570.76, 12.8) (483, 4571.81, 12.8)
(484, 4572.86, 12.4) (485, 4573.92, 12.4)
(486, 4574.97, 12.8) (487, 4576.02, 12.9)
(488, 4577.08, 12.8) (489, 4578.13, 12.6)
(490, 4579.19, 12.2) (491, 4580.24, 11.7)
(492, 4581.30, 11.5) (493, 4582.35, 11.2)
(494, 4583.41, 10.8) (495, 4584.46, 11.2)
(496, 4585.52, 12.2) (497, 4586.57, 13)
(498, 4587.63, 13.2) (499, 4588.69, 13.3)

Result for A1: 0.19 mag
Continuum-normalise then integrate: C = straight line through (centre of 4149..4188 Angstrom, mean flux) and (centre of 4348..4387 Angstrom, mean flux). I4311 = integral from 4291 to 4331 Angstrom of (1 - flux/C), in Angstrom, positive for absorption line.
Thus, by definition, 4.7 Angstrom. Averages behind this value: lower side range 7.85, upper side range 9.37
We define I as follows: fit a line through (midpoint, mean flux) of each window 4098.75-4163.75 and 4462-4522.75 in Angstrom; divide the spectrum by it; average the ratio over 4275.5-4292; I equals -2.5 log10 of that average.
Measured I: 0.09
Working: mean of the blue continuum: 7.73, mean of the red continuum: 11.5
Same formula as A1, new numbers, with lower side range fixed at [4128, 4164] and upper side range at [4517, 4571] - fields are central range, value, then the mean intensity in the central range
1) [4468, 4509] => -0.07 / 11.5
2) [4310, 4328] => 0.08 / 8.54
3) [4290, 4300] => 0.18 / 7.59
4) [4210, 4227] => -0.05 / 8.61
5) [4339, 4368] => 0.01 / 9.39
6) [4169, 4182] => 0.00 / 7.84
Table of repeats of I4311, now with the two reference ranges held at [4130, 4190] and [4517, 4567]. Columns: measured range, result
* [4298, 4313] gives 3.7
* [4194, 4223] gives -1.7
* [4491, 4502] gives -0.9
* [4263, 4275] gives 0.9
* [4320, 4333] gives 0.7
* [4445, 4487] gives -1.2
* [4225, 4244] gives 0.2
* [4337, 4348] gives 0.8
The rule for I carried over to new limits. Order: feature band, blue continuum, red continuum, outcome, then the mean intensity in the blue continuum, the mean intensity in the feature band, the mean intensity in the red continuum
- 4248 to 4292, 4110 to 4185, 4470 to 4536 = 0.09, 7.87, 8.4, 11.4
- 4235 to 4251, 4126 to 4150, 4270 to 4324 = -0.10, 7.49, 8.53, 7.94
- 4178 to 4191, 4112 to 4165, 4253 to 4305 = 0.03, 7.84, 7.71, 8.11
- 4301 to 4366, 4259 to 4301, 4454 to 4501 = 0.03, 8.21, 8.7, 11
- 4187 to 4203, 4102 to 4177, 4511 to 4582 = 0.04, 7.85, 8.03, 11.5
